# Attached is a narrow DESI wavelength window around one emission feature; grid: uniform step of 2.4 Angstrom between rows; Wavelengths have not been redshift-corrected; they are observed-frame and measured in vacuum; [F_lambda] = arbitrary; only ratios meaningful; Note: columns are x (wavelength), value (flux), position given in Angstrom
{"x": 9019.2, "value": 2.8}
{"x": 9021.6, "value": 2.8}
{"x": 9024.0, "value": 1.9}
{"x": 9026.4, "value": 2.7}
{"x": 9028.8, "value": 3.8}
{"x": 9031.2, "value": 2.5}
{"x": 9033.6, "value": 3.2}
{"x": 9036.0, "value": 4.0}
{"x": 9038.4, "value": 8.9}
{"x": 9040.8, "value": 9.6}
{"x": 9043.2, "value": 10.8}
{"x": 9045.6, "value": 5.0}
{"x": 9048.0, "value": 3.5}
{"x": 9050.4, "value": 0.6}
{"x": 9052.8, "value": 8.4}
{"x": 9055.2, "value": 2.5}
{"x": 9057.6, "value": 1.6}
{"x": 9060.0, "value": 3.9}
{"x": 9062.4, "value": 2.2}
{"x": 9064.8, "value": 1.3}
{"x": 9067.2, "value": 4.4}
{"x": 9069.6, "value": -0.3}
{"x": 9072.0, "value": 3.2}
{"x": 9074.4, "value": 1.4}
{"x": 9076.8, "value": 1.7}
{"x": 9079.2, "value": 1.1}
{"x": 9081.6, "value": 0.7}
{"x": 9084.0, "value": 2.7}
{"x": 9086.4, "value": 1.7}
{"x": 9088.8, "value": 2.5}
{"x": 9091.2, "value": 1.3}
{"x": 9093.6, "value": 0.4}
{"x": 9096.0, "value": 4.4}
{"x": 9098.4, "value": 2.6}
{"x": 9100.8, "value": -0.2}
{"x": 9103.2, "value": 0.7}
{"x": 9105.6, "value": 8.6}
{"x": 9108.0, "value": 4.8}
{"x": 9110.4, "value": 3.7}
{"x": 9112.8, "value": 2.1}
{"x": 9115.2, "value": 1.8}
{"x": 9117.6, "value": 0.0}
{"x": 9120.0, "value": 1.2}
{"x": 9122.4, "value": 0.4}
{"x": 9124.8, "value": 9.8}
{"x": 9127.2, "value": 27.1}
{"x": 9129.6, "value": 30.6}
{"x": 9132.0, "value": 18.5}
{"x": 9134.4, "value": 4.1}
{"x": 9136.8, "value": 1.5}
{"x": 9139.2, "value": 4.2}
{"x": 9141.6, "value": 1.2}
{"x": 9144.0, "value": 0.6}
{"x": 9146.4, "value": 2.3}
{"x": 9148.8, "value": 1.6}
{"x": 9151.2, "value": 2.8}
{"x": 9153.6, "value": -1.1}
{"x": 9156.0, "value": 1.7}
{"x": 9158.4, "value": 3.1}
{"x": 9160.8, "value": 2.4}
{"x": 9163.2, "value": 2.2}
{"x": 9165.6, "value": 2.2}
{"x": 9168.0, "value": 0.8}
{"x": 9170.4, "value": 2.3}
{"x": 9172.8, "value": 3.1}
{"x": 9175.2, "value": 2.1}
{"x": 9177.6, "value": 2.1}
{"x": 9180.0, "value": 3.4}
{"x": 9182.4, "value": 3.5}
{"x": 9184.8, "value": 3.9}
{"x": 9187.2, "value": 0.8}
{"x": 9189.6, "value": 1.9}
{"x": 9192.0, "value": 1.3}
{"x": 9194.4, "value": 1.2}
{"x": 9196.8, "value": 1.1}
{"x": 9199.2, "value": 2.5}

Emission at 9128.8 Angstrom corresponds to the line [O III] 5007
